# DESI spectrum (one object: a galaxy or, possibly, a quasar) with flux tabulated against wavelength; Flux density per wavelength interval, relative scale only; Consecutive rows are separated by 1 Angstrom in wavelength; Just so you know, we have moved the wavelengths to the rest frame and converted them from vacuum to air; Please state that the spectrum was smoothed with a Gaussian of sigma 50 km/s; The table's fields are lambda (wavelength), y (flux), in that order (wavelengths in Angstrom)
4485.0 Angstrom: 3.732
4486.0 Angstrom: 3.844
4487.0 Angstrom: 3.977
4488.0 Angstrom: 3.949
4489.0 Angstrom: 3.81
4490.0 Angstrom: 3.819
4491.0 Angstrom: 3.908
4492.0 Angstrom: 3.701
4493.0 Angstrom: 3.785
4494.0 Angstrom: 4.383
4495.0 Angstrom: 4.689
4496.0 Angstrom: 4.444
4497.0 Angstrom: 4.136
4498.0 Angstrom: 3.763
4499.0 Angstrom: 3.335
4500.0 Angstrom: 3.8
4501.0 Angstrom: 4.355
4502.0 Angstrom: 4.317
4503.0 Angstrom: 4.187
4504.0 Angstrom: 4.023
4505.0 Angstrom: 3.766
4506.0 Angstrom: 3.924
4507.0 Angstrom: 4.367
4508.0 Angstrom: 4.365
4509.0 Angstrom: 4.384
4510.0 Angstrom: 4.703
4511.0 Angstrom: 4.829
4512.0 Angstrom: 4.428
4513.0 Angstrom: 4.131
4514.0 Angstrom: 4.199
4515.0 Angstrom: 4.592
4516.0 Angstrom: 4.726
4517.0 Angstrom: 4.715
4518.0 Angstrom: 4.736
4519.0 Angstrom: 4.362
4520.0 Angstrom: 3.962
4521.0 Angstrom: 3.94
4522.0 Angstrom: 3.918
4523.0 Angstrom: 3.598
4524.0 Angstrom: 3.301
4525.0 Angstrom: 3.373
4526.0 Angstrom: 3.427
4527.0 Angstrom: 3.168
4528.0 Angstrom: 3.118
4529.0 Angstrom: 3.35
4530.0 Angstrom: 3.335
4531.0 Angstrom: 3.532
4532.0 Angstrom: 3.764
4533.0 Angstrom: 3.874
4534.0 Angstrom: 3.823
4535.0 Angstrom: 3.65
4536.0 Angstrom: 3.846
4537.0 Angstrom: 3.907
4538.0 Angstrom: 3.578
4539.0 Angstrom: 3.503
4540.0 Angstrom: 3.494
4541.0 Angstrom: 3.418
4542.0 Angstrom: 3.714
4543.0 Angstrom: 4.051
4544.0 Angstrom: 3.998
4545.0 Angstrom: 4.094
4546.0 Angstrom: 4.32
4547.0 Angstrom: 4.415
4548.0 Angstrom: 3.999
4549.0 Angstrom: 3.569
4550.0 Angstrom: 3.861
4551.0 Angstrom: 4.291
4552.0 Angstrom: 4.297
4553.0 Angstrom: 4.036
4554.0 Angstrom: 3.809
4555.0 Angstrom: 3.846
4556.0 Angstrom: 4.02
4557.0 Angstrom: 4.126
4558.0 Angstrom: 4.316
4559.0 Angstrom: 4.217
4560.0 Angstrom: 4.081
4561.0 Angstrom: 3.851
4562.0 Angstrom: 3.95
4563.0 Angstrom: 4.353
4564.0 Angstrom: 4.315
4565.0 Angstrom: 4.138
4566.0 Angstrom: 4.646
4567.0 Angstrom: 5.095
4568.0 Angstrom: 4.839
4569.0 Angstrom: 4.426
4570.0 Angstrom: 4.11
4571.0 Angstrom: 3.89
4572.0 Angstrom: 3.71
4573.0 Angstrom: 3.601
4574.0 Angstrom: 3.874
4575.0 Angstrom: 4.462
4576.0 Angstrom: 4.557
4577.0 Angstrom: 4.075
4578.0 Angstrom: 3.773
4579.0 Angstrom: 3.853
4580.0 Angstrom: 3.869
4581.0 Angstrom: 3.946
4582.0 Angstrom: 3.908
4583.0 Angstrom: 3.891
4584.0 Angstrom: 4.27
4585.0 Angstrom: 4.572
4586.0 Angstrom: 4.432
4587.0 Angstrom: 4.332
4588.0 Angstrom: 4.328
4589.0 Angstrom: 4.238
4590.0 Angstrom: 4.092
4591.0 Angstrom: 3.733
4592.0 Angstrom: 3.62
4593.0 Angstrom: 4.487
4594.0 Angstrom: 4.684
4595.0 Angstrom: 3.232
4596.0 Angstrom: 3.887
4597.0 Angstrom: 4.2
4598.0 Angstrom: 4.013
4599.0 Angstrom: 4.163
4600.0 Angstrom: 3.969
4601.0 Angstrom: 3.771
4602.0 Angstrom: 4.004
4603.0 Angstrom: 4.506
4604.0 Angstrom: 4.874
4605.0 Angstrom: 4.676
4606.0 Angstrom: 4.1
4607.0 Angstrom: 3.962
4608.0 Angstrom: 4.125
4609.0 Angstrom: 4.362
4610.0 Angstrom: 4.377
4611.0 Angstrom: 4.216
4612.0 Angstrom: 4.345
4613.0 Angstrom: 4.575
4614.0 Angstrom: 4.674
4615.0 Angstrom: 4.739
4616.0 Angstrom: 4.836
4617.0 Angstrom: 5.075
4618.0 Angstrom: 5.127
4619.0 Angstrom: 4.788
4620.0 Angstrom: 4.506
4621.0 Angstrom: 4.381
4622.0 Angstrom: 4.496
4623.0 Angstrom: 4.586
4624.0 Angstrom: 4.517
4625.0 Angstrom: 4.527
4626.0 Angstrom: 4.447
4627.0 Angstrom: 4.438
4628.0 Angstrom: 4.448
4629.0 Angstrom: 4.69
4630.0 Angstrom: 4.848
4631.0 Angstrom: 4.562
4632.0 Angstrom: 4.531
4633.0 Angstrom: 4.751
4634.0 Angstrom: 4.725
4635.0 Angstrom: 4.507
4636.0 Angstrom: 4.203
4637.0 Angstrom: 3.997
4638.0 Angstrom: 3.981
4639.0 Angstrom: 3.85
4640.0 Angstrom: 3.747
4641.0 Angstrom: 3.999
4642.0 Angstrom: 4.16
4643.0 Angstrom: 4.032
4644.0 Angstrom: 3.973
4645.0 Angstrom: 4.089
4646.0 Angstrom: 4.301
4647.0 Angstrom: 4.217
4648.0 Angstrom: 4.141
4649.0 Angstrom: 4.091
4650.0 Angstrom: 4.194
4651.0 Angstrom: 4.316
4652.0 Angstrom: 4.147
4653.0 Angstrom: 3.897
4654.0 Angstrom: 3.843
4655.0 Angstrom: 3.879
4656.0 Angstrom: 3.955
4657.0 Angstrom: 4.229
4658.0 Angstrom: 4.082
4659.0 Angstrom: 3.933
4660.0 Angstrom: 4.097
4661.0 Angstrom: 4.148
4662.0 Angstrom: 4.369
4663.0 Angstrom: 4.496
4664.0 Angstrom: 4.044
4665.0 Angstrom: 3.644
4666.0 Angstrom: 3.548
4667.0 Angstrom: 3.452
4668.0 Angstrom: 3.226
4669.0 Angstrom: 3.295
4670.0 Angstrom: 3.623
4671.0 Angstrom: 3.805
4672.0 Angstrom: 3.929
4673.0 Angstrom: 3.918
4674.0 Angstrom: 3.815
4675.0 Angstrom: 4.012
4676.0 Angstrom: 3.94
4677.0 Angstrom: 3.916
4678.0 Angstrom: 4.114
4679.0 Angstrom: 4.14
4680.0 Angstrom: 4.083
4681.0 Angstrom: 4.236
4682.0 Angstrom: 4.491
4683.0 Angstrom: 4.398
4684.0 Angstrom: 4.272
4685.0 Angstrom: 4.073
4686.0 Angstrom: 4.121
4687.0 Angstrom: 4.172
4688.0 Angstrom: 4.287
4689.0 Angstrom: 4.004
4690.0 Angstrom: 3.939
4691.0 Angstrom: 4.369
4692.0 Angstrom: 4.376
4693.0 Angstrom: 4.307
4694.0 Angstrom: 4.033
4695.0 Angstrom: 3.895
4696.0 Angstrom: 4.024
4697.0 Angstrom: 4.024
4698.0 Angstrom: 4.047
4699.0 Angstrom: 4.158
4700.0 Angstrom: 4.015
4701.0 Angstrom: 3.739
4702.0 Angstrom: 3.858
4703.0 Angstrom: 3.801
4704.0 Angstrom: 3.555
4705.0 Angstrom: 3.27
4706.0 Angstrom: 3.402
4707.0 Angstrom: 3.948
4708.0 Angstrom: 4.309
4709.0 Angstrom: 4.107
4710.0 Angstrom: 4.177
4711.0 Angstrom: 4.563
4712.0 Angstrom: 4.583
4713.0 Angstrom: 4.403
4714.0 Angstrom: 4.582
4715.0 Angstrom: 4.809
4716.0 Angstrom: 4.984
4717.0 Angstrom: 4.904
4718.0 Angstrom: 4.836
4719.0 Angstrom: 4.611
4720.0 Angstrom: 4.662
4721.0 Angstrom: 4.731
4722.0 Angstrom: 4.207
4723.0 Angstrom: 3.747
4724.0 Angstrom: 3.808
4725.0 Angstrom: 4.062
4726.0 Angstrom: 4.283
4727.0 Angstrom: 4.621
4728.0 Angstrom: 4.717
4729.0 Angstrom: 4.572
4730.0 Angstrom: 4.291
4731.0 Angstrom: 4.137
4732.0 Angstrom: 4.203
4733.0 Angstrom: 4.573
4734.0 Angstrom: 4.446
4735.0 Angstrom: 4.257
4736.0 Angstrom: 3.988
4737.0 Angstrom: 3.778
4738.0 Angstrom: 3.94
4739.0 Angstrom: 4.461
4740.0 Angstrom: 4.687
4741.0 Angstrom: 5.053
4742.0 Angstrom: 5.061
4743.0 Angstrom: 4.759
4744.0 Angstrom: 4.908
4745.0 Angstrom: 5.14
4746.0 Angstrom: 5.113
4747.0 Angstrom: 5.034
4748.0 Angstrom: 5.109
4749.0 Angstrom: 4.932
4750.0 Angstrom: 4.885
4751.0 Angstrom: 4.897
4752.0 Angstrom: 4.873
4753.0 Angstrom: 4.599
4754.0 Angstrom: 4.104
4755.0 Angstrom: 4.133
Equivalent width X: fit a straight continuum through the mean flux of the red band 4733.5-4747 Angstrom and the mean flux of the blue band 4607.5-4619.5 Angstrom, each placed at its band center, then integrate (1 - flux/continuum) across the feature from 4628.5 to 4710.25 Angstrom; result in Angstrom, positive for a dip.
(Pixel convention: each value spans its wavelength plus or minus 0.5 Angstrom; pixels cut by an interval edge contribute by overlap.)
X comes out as 9.6 Angstrom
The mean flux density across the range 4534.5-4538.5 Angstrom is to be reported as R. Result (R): 3.75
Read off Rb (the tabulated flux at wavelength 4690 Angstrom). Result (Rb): 3.939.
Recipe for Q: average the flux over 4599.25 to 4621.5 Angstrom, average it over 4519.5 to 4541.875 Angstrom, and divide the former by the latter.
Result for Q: 1.24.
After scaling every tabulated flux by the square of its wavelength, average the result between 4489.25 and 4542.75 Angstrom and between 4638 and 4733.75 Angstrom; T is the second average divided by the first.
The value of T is 1.1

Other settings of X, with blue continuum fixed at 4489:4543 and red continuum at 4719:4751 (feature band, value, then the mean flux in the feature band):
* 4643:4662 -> 1.0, 4.09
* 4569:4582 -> 0.4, 3.99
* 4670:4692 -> 1.5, 4.09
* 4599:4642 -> -2.0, 4.42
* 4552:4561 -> 0.0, 4.06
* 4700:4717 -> 1.2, 4.15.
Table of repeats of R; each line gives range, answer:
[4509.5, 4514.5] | 4.46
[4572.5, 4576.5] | 4.12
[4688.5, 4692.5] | 4.17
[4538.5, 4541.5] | 3.47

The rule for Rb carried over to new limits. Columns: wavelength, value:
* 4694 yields 4.033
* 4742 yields 5.061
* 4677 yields 3.916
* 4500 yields 3.8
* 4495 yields 4.689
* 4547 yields 4.415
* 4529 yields 3.35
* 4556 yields 4.02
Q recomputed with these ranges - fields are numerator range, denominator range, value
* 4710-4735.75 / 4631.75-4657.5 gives 1.08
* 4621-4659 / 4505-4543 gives 1.08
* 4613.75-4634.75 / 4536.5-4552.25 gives 1.19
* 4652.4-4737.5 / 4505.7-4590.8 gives 1.02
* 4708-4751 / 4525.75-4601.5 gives 1.14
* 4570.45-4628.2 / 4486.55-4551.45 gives 1.07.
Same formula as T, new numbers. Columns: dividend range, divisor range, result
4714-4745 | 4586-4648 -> 1.09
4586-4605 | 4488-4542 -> 1.09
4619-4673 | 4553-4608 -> 1.03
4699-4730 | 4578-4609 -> 1.09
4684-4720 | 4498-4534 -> 1.14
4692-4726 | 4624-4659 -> 1.02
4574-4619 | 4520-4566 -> 1.13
